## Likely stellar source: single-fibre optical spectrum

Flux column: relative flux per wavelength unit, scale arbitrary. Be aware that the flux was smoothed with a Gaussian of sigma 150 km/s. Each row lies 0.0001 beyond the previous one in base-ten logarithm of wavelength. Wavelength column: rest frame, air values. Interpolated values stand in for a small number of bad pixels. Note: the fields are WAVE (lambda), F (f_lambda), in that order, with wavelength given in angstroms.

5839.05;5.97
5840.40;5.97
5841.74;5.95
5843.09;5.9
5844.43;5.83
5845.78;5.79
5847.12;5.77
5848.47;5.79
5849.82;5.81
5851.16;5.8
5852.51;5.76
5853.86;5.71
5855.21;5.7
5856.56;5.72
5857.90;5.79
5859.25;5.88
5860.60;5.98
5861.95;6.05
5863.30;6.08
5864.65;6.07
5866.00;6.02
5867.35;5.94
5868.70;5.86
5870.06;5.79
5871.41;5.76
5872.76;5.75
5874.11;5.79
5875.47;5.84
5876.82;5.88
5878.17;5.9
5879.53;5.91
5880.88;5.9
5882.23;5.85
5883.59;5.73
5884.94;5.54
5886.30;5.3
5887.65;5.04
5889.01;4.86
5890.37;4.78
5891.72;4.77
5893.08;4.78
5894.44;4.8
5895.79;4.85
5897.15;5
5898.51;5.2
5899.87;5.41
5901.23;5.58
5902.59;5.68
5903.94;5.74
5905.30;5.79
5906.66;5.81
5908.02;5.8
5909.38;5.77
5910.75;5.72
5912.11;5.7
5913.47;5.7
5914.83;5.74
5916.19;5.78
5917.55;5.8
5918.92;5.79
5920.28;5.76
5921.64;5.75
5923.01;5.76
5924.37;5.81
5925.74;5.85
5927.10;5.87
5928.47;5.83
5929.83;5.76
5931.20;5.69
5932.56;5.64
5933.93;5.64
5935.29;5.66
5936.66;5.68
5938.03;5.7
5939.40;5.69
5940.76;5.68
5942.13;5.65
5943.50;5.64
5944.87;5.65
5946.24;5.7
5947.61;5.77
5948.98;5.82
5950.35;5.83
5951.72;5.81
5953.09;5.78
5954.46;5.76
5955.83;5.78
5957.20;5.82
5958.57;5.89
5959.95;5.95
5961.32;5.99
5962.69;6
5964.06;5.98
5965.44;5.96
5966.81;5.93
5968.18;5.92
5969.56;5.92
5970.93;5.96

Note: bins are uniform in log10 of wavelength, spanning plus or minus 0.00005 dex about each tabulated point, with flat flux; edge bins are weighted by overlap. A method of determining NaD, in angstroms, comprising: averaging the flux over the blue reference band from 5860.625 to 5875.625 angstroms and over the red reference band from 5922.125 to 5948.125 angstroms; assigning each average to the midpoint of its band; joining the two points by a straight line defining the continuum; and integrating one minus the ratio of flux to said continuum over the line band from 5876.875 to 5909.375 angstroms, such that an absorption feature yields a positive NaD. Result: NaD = 2.38 angstroms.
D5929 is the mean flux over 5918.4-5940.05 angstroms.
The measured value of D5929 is 5.74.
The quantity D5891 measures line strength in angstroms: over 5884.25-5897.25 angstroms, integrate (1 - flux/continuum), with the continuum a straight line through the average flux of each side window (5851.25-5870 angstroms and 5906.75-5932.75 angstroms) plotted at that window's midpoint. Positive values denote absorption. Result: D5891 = 1.90 angstroms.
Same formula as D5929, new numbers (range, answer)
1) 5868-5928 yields 5.58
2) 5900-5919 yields 5.73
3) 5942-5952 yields 5.73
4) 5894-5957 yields 5.67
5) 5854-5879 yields 5.87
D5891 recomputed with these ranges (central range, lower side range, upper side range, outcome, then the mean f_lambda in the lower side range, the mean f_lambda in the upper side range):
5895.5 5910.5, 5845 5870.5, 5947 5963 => 0.8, 5.86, 5.85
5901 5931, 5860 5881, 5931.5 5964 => 0.3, 5.91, 5.77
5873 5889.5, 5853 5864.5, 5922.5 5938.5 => 0.5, 5.87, 5.74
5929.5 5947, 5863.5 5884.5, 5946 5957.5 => 0.4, 5.87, 5.79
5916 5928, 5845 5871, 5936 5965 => 0.0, 5.86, 5.79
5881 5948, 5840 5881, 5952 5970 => 3.6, 5.86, 5.9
